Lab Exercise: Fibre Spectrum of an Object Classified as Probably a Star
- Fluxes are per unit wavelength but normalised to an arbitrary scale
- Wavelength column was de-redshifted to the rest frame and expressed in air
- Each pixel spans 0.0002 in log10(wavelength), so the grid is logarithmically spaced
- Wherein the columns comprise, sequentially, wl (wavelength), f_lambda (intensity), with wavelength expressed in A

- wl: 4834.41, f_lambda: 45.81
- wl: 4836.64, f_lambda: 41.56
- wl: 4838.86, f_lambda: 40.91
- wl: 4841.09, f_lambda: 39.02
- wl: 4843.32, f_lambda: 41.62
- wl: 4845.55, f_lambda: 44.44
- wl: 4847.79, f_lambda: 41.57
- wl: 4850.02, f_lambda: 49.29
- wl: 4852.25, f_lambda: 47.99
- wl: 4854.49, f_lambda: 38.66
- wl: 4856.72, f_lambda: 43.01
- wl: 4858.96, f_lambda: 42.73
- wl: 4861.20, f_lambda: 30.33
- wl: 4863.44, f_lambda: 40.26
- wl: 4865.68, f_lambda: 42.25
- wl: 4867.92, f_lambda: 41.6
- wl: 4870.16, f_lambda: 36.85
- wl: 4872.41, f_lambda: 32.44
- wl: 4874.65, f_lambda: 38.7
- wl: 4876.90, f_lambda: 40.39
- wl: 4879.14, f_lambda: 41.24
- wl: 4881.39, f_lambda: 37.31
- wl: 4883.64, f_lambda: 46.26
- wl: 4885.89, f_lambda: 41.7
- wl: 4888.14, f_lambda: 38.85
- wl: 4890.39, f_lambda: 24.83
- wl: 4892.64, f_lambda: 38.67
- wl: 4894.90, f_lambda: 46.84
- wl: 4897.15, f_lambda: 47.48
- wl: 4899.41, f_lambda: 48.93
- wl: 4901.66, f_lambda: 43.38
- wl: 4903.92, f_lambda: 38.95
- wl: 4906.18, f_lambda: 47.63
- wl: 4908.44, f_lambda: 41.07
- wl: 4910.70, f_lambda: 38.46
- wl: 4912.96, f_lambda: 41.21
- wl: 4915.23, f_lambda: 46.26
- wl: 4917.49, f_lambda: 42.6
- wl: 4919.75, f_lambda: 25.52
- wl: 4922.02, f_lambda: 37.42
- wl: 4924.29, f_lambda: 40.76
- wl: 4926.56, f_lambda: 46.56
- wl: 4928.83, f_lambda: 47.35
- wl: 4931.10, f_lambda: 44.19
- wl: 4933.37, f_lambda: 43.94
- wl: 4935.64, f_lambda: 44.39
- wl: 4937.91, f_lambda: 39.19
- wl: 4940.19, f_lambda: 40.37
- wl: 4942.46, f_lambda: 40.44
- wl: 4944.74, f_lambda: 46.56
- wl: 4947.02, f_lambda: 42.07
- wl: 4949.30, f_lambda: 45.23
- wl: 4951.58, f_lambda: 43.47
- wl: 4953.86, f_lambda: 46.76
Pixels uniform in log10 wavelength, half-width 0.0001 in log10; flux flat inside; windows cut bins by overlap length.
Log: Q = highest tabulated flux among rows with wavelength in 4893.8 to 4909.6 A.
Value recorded 48.93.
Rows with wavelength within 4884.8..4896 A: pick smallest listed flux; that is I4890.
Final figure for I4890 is 24.83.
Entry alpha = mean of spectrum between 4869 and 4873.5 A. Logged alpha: 34.7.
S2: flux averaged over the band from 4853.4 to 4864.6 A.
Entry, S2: 39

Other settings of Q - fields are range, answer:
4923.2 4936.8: 47.35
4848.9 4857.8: 49.29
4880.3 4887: 46.26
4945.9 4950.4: 45.23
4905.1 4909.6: 47.63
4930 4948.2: 46.56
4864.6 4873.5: 42.25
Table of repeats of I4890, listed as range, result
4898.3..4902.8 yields 43.38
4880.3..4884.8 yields 37.31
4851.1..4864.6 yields 30.33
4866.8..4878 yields 32.44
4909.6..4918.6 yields 38.46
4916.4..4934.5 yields 25.52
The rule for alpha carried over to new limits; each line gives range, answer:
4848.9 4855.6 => 45.3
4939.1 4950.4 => 42.9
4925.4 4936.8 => 45.3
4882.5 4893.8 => 38.1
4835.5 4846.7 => 41.5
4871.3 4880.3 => 38.2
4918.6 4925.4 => 34.6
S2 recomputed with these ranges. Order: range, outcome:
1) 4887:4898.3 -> 39.4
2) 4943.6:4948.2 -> 44.3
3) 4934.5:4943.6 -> 41.1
